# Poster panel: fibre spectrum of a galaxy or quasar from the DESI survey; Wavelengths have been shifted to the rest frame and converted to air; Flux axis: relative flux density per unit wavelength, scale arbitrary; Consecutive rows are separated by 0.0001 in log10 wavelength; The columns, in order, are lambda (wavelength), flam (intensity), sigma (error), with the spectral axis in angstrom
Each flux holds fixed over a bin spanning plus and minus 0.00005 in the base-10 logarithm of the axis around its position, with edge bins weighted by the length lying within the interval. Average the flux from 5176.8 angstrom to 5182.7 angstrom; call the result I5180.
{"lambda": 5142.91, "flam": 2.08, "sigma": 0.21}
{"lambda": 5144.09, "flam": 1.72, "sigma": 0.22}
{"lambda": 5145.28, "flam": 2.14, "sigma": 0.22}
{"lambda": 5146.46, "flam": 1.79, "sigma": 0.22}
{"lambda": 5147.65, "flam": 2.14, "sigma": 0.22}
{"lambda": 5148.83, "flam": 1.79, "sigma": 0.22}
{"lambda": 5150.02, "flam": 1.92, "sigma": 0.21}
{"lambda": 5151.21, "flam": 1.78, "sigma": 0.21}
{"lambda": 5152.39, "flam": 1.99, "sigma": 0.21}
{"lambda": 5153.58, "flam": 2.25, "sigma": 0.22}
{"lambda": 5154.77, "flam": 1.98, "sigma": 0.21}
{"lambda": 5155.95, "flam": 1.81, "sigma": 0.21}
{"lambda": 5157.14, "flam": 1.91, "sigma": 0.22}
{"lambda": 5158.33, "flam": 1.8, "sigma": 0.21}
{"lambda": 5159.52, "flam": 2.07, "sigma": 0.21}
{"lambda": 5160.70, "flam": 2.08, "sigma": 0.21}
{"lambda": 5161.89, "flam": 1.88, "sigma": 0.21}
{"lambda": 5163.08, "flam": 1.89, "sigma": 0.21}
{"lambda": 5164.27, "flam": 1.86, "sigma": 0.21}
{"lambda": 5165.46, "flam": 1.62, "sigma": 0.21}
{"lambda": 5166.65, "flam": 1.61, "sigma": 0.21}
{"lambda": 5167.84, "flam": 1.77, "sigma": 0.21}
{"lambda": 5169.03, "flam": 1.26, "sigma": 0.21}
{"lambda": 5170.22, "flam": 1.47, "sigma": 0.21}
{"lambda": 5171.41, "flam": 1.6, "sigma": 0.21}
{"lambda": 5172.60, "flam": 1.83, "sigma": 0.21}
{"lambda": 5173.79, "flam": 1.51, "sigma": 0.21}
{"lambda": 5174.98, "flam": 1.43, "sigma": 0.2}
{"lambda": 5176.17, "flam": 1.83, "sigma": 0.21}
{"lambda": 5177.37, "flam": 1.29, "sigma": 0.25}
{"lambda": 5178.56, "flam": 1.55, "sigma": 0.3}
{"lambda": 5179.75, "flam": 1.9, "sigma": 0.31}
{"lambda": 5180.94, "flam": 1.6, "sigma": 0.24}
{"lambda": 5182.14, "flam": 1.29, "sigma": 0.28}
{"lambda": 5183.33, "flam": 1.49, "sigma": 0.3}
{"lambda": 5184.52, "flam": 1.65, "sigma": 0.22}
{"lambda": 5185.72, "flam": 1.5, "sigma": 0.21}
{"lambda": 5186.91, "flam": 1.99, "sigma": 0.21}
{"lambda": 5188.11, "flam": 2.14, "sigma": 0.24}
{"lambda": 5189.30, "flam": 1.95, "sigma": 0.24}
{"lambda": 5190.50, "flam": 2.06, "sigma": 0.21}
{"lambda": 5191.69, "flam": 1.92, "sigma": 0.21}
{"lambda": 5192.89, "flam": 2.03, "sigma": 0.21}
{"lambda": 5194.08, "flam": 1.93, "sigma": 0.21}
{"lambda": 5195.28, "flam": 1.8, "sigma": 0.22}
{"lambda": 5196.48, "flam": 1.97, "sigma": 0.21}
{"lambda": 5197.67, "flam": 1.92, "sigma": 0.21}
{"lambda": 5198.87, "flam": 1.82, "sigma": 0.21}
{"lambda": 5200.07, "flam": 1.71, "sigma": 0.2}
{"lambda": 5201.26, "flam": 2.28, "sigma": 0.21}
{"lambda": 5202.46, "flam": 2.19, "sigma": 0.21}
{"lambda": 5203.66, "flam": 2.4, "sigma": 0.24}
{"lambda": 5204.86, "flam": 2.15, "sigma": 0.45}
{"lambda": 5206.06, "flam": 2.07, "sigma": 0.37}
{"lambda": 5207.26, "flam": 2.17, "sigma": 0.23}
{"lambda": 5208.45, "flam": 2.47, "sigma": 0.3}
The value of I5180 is 1.53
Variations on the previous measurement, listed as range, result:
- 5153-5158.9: 1.95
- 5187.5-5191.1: 2.05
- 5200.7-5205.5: 2.25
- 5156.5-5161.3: 1.96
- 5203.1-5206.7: 2.2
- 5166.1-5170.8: 1.53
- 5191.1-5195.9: 1.92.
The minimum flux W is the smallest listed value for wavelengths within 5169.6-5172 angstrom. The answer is 1.47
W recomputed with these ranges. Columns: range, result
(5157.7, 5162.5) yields 1.8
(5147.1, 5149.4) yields 1.79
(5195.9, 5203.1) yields 1.71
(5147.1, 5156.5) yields 1.78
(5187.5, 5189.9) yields 1.95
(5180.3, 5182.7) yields 1.29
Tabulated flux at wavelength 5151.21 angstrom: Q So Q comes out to 1.78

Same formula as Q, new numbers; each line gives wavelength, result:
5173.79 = 1.51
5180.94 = 1.6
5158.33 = 1.8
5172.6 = 1.83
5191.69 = 1.92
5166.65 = 1.61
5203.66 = 2.4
